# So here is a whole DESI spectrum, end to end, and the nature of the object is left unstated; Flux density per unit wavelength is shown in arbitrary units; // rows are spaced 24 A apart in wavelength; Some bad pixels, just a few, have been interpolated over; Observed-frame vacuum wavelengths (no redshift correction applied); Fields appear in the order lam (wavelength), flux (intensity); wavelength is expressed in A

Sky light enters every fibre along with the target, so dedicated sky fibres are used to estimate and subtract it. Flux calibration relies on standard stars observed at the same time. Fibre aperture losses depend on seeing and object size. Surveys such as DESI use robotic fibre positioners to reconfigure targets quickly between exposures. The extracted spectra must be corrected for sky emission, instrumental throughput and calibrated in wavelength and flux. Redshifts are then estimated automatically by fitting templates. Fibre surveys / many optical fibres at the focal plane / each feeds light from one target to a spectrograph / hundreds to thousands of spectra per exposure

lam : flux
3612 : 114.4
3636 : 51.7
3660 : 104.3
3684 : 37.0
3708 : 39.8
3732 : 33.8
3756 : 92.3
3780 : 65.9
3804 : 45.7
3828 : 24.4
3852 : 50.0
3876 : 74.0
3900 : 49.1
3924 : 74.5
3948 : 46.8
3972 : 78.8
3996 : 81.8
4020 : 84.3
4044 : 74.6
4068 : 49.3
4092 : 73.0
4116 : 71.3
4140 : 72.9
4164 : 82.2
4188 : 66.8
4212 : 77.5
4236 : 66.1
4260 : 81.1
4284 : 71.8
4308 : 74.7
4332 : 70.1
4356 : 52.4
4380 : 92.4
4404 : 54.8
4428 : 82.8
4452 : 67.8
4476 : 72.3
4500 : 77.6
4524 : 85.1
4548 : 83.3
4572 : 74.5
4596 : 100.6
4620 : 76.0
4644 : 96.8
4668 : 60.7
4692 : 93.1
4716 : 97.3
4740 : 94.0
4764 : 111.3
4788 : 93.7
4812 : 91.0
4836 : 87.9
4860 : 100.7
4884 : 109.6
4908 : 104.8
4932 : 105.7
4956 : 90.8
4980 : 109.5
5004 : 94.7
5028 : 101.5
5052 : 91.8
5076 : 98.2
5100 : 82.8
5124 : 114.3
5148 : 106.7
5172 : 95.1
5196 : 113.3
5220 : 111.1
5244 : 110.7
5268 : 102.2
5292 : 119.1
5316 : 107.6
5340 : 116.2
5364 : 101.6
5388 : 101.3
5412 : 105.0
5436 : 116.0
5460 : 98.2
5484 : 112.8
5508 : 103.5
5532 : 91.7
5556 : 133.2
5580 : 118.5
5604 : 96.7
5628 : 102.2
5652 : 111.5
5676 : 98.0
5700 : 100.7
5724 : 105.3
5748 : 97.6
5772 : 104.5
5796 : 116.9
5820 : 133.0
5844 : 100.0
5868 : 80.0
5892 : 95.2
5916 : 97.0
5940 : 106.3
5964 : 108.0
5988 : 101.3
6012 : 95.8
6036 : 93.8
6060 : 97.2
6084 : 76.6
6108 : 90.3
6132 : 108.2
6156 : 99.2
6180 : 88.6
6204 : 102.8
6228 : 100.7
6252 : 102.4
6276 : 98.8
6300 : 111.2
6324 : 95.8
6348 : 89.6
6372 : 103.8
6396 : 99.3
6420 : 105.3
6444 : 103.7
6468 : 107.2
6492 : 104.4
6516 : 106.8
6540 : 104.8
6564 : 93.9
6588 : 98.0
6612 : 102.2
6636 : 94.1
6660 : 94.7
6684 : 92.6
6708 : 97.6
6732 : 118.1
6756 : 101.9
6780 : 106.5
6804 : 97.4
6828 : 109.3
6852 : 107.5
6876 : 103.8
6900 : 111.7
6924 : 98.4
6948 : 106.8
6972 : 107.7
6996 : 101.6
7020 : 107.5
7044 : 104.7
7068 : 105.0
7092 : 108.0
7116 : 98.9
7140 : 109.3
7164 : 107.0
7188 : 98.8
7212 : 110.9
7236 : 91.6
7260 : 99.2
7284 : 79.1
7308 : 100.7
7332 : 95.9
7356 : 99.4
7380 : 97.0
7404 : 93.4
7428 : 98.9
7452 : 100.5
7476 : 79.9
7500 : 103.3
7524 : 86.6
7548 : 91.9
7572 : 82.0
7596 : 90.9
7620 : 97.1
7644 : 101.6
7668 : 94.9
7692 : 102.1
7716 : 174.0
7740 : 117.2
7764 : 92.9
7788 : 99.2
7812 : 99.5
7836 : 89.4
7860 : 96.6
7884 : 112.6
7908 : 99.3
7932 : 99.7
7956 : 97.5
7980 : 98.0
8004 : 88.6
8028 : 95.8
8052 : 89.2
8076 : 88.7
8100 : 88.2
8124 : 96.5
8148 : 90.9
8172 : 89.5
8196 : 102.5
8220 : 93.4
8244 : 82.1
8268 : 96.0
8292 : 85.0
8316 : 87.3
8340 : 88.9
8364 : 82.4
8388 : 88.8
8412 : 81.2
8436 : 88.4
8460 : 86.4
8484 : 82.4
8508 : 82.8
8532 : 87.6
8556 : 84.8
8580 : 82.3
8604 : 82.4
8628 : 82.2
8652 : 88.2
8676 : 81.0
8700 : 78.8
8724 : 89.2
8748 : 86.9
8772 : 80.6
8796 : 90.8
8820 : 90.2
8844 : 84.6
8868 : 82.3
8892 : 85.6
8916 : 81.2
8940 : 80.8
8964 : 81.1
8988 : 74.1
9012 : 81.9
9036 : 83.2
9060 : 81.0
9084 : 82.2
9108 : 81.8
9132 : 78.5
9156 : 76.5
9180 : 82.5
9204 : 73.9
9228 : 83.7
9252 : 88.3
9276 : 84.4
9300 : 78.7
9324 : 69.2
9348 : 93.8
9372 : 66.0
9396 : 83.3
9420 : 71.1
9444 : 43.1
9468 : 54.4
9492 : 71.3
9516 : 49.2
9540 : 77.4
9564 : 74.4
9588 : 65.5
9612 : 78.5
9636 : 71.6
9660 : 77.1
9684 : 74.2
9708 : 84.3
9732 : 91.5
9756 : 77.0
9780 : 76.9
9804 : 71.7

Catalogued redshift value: 0.17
